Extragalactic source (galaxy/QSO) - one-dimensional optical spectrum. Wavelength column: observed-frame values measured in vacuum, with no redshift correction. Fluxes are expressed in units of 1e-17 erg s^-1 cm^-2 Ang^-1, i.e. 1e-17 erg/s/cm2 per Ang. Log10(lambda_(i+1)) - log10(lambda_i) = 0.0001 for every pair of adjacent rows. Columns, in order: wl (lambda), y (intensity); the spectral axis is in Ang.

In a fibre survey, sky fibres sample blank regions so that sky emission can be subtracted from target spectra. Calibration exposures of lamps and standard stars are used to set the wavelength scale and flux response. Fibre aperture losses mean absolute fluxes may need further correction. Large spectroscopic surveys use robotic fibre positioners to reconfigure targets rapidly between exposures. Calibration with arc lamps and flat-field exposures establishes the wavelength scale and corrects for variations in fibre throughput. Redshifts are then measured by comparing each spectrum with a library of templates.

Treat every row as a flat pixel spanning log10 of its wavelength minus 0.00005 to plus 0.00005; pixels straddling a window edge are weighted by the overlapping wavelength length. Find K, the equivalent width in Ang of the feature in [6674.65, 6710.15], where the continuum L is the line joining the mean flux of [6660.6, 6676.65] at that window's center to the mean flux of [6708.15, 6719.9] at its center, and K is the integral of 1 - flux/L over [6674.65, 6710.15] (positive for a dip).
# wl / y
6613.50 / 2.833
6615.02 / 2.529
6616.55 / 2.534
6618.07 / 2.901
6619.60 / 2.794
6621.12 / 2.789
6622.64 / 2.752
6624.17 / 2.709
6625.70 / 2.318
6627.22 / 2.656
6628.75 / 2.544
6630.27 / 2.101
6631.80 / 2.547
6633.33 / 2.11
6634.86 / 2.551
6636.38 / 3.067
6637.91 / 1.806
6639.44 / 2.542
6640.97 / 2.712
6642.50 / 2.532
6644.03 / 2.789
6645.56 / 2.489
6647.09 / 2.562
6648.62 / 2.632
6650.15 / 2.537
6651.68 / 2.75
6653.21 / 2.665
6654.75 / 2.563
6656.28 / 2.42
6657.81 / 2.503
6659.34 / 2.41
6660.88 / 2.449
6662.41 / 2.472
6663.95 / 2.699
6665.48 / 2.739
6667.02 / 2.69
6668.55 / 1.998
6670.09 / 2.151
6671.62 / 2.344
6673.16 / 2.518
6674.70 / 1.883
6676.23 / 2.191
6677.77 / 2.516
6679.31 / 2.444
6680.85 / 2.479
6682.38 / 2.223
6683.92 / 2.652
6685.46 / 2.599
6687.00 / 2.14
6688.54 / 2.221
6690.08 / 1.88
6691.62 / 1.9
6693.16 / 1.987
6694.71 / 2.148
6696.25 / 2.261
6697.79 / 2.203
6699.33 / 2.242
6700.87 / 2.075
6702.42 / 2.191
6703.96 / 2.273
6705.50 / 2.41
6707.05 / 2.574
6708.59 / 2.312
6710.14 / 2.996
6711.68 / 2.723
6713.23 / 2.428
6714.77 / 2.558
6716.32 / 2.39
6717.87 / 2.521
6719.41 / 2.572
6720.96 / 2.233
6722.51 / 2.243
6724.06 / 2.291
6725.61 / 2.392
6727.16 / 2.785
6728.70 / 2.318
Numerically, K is 2.9 Ang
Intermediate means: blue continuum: 2.38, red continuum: 2.57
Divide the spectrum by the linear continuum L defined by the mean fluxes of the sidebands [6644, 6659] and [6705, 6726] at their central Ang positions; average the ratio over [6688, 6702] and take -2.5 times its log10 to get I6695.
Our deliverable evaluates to 0.19 mag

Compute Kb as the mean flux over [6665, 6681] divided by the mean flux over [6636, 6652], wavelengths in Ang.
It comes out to 0.91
